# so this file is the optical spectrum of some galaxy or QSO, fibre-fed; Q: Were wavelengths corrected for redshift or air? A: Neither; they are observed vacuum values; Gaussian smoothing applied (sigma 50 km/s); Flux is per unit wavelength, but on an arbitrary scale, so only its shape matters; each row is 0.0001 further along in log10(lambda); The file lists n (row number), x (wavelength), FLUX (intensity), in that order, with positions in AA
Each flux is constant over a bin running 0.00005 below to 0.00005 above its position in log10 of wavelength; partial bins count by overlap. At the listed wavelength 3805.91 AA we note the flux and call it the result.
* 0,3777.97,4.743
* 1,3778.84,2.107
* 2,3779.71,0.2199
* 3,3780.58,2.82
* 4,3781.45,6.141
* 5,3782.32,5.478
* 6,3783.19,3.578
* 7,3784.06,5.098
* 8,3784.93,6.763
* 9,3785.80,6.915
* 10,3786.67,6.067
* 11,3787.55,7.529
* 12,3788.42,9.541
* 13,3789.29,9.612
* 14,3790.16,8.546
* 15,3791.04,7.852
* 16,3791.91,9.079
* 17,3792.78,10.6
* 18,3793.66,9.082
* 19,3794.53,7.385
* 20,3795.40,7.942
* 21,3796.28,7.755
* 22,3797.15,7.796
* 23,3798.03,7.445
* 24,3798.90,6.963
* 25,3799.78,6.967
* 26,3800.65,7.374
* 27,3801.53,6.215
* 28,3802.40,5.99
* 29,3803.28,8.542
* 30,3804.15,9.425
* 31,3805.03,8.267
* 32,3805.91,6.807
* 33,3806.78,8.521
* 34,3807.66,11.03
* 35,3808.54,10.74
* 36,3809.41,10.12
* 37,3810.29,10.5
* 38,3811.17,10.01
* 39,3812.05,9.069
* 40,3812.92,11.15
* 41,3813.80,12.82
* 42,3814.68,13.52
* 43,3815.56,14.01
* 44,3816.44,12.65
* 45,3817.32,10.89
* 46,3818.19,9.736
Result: 6.807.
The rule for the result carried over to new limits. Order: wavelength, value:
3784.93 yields 6.763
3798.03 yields 7.445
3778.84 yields 2.107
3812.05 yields 9.069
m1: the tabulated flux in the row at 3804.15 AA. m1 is 9.425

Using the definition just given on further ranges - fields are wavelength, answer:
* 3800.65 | 7.374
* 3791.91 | 9.079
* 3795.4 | 7.942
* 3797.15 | 7.796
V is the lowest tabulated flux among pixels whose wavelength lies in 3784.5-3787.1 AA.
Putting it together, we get 6.067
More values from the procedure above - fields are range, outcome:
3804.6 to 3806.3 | 6.807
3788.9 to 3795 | 7.385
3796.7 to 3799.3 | 6.963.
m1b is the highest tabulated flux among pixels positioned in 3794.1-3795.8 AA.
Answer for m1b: 7.942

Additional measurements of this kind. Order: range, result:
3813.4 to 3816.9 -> 14.01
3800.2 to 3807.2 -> 9.425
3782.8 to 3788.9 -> 9.541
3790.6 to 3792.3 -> 9.079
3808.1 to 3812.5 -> 10.74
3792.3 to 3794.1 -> 10.6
